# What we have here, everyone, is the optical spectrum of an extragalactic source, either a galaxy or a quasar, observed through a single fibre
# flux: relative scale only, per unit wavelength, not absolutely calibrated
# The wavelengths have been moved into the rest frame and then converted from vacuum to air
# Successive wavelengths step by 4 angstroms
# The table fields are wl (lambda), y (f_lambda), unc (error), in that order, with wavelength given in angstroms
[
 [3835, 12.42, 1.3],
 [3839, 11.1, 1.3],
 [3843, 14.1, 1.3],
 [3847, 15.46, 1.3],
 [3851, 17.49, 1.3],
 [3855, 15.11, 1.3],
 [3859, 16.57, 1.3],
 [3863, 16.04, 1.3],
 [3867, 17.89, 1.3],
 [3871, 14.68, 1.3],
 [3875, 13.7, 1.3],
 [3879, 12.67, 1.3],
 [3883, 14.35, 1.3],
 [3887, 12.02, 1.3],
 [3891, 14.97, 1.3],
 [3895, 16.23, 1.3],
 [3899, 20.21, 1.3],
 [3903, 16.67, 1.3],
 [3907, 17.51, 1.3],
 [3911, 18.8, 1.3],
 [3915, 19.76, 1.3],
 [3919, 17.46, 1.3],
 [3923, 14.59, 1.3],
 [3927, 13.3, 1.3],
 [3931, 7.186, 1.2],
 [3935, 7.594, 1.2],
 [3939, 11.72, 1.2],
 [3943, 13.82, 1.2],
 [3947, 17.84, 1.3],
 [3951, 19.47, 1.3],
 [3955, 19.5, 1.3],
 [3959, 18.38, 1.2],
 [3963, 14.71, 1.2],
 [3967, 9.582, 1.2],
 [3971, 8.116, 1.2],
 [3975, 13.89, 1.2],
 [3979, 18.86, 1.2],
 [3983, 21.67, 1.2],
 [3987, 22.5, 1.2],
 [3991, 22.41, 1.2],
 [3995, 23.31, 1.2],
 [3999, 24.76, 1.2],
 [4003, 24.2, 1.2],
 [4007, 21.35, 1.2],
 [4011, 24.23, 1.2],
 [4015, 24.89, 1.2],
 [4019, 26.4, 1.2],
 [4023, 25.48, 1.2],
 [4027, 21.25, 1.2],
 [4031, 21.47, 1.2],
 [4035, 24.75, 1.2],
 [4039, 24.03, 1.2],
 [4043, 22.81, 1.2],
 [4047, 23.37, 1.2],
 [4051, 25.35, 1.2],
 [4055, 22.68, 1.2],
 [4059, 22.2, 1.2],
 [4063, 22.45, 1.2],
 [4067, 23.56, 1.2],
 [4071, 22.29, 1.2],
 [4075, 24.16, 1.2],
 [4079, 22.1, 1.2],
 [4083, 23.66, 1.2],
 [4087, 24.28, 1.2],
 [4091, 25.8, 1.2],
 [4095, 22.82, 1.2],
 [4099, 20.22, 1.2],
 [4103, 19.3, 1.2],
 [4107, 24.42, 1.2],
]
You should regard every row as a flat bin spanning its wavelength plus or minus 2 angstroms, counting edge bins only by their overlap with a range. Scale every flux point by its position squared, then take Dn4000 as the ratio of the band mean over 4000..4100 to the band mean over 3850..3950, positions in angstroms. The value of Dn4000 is 1.67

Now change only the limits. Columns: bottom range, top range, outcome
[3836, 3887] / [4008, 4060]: 1.75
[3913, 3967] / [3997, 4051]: 1.68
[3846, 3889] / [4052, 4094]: 1.72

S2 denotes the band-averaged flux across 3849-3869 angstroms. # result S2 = 16.6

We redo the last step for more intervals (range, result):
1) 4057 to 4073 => 22.6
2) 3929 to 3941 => 8.83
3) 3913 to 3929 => 16.3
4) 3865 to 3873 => 16.3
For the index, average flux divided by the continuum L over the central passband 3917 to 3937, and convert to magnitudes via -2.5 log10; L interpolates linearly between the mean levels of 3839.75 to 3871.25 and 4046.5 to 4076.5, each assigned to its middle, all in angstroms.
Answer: 0.456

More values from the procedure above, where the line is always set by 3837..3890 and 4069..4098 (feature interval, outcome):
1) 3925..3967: 0.267 mag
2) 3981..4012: -0.152 mag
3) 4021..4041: -0.098 mag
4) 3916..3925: 0.034 mag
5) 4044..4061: -0.054 mag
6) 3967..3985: 0.274 mag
